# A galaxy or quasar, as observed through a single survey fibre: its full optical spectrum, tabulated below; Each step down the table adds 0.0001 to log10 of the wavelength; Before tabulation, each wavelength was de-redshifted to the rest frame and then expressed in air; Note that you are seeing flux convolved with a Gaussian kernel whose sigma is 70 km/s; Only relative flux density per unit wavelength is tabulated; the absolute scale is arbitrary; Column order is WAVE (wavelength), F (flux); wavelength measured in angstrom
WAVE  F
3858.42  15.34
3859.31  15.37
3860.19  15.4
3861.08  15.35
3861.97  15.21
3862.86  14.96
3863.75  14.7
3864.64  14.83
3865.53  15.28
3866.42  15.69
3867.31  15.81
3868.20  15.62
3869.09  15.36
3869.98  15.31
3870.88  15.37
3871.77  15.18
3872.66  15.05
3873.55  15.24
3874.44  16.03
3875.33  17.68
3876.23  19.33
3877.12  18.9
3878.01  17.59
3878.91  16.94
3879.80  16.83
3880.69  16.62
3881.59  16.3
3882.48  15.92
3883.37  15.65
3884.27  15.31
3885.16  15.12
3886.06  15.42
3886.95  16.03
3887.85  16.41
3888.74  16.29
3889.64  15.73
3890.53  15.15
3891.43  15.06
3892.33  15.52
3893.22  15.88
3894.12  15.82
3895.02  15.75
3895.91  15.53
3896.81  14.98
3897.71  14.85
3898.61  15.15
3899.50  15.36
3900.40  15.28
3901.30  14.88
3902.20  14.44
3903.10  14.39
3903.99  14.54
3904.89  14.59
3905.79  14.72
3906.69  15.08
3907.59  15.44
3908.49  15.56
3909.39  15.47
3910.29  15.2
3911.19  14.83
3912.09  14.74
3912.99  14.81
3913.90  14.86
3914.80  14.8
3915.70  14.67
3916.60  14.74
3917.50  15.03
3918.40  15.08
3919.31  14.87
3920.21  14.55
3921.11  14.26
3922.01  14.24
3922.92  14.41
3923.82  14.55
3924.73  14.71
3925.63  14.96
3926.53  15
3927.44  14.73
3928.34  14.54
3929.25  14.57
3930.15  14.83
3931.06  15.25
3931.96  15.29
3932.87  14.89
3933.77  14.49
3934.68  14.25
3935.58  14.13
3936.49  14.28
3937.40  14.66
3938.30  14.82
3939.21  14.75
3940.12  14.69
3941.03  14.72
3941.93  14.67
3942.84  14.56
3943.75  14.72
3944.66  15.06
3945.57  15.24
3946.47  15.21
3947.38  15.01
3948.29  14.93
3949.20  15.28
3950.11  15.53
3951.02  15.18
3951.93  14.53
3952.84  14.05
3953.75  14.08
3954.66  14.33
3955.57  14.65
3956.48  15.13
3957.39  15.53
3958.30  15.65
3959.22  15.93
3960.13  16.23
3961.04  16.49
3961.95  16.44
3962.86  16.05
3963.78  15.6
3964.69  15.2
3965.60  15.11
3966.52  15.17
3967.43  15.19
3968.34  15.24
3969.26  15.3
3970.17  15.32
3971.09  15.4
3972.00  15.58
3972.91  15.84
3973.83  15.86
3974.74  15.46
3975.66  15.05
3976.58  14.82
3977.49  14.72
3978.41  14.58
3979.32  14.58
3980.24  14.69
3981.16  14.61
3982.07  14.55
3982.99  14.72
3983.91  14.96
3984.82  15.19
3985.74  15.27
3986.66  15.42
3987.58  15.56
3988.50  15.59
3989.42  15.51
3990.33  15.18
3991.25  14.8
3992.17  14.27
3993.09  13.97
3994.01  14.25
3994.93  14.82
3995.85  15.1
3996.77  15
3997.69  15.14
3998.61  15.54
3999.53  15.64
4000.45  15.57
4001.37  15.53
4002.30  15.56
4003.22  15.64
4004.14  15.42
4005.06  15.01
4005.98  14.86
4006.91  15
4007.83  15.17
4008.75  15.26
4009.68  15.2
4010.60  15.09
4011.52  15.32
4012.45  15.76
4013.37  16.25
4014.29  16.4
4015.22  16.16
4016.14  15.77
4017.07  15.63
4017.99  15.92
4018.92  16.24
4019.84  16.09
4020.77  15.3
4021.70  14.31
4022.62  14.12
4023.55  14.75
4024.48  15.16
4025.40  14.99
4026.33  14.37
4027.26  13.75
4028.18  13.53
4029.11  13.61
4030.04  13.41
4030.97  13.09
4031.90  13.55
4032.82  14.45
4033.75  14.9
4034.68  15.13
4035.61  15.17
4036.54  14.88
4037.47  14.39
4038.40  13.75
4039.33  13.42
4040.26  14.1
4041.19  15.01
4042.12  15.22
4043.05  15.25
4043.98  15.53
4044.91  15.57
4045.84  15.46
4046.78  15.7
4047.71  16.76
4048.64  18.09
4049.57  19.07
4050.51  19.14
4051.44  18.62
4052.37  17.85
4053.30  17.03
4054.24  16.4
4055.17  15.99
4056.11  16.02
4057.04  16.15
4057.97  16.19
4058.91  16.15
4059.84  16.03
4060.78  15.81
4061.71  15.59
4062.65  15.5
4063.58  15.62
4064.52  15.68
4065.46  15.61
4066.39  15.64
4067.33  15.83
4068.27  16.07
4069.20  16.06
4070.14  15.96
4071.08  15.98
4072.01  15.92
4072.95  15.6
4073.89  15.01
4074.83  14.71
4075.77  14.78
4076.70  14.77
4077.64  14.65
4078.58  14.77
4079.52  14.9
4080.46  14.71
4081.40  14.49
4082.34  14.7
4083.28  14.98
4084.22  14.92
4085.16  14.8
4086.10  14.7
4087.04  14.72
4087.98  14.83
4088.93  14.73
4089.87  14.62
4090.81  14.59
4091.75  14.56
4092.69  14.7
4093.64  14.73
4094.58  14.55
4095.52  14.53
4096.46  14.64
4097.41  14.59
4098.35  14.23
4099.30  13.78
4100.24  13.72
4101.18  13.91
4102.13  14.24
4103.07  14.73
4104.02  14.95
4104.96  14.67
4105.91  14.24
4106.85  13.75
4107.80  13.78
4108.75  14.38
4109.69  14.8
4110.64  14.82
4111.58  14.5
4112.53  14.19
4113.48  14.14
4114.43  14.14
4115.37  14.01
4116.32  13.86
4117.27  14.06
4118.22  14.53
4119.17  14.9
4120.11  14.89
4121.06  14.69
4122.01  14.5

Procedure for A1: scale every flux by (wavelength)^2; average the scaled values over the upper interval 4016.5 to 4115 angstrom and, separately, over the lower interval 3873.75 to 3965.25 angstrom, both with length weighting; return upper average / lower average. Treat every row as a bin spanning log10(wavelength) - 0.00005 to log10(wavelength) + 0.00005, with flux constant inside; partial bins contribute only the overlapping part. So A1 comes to 1.06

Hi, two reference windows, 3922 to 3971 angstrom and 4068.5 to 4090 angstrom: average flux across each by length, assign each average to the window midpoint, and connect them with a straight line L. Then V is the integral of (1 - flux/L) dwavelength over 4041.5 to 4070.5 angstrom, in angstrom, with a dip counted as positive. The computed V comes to -2.5 angstrom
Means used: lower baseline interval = 15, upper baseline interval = 15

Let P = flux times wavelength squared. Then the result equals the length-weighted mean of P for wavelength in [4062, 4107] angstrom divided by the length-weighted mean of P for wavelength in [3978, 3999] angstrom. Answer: 1.05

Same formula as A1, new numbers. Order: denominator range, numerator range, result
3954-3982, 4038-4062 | 1.10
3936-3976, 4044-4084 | 1.11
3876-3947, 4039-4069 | 1.14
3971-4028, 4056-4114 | 1.03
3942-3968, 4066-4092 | 1.05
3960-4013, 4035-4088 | 1.06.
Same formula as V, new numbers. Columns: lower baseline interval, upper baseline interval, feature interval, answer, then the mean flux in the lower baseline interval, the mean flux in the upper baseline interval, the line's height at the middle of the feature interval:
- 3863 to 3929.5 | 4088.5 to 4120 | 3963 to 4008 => -0.5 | 15.4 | 14.4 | 15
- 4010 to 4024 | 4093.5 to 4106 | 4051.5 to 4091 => -1.9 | 15.5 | 14.4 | 14.8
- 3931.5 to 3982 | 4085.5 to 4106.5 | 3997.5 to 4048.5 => -0.9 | 15.1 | 14.5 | 14.8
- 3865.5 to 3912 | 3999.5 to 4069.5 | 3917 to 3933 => 0.9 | 15.7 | 15.5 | 15.6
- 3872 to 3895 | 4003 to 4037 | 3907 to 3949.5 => 2.7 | 16.2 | 15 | 15.8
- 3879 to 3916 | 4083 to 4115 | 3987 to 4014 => -0.6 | 15.4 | 14.5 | 14.9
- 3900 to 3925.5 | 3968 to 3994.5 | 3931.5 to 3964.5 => -0.2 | 14.8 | 15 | 14.9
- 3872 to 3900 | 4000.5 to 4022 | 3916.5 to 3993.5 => 3.7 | 16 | 15.5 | 15.8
